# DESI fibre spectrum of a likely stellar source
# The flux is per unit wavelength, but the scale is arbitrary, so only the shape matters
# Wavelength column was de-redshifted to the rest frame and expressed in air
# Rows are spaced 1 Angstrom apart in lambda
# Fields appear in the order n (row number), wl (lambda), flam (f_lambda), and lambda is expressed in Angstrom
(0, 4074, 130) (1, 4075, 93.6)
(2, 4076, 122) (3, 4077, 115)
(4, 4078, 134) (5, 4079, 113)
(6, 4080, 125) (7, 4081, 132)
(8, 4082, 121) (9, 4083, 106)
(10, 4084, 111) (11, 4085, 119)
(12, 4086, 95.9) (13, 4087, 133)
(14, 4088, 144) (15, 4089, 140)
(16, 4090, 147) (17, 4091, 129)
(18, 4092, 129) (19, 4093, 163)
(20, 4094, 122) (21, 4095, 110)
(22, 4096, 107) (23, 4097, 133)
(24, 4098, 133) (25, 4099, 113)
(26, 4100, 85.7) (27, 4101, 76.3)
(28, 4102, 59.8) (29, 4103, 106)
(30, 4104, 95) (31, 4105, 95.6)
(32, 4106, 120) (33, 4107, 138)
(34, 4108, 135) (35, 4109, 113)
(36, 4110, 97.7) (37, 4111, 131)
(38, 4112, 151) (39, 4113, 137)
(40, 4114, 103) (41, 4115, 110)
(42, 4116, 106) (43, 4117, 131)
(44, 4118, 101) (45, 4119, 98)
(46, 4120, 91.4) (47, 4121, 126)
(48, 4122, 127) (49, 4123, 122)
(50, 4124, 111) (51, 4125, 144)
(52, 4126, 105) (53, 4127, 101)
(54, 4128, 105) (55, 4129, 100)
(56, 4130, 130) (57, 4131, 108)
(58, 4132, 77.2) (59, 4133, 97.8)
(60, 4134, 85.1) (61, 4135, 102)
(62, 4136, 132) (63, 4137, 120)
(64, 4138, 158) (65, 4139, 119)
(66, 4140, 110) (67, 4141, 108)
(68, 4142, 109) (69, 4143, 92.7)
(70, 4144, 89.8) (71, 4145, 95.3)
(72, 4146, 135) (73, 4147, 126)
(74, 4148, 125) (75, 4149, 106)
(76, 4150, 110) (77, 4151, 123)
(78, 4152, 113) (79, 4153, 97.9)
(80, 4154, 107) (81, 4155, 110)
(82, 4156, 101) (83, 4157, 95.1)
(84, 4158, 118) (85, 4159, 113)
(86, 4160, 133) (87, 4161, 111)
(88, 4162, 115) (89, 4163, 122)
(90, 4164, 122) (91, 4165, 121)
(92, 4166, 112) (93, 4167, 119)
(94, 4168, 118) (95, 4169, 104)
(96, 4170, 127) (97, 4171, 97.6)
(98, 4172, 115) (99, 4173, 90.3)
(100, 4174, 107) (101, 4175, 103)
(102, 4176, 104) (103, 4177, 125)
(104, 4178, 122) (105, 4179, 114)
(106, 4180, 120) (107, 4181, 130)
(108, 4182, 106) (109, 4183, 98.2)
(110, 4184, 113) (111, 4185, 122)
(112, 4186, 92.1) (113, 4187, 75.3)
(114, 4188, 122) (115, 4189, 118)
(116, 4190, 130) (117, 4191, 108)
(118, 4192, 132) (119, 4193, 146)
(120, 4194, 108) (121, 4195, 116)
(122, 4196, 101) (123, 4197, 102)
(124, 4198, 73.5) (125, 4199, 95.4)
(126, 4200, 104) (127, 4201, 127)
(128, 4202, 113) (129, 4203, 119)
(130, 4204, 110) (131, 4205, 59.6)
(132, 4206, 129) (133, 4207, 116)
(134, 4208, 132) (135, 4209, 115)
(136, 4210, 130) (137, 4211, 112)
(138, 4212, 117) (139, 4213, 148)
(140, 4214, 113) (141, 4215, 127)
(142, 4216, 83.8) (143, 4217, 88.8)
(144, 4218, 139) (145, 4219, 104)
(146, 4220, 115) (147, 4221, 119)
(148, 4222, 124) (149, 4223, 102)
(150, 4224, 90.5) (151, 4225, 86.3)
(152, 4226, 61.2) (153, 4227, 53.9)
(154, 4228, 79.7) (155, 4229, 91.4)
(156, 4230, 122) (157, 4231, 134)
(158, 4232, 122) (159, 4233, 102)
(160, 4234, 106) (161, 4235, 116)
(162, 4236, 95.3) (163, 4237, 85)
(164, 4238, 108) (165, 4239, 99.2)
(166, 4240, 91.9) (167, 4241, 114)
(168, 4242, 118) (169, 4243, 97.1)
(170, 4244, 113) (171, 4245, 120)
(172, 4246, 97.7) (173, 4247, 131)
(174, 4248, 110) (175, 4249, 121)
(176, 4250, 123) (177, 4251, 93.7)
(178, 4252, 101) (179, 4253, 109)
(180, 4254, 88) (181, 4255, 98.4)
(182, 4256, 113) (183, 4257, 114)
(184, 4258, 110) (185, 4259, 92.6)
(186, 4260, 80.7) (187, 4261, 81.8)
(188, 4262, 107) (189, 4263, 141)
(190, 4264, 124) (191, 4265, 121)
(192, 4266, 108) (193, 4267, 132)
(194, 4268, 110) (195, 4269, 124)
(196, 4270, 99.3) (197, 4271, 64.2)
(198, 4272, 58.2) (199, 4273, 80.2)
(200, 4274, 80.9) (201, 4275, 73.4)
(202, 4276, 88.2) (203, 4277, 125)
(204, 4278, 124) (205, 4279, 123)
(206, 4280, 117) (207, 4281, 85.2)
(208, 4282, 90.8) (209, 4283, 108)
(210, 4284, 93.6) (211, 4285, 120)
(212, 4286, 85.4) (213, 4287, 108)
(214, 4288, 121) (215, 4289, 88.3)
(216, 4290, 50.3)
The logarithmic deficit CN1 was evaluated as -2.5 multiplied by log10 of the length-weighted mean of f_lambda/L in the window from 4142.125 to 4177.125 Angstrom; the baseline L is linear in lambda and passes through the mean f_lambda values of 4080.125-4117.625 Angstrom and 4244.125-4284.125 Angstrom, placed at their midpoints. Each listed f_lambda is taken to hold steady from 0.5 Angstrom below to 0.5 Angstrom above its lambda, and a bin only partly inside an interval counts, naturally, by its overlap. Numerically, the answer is 0.017 mag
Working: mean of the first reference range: 118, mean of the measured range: 111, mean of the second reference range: 104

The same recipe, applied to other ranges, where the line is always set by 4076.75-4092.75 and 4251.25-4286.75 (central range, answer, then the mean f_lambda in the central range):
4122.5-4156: 0.069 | 111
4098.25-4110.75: 0.180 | 104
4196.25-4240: 0.024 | 106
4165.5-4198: 0.012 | 112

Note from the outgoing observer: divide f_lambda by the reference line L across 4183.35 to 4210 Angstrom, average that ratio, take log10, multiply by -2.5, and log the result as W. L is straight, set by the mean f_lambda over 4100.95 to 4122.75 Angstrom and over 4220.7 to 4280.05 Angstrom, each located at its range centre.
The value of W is -0.04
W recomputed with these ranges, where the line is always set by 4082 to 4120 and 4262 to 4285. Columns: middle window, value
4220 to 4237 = 0.07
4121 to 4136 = 0.05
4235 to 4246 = 0.02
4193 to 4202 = 0.03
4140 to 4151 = 0.03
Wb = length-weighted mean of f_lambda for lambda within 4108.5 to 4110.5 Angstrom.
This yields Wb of 105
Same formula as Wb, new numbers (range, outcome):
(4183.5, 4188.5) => 105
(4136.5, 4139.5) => 132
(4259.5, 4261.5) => 81.2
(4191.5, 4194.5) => 129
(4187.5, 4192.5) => 122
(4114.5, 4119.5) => 109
